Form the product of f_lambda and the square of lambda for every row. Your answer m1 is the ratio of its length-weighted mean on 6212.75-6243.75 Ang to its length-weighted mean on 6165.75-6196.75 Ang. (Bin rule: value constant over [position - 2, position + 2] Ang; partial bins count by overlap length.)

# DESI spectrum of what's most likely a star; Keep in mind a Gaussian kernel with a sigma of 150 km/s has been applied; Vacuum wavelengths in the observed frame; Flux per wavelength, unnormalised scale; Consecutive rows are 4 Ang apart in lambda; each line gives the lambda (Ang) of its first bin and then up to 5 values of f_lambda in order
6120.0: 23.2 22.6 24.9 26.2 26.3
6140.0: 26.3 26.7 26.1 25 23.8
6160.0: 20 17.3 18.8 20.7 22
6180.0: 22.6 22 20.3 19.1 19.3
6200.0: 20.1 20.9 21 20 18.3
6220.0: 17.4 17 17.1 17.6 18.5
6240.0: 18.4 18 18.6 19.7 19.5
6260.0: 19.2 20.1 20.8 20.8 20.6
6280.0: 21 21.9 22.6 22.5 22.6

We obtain 0.9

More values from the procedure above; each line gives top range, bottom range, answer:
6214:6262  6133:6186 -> 0.82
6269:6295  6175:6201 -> 1.07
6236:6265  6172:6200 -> 0.93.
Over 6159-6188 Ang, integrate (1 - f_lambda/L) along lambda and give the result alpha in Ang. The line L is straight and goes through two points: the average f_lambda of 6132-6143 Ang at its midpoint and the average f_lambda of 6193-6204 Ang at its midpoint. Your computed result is 2.5 Ang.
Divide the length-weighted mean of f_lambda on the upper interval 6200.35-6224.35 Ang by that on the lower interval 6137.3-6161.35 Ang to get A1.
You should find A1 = 0.8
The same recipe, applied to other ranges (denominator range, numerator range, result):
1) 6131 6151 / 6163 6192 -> 0.78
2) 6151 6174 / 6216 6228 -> 0.84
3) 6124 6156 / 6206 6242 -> 0.72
